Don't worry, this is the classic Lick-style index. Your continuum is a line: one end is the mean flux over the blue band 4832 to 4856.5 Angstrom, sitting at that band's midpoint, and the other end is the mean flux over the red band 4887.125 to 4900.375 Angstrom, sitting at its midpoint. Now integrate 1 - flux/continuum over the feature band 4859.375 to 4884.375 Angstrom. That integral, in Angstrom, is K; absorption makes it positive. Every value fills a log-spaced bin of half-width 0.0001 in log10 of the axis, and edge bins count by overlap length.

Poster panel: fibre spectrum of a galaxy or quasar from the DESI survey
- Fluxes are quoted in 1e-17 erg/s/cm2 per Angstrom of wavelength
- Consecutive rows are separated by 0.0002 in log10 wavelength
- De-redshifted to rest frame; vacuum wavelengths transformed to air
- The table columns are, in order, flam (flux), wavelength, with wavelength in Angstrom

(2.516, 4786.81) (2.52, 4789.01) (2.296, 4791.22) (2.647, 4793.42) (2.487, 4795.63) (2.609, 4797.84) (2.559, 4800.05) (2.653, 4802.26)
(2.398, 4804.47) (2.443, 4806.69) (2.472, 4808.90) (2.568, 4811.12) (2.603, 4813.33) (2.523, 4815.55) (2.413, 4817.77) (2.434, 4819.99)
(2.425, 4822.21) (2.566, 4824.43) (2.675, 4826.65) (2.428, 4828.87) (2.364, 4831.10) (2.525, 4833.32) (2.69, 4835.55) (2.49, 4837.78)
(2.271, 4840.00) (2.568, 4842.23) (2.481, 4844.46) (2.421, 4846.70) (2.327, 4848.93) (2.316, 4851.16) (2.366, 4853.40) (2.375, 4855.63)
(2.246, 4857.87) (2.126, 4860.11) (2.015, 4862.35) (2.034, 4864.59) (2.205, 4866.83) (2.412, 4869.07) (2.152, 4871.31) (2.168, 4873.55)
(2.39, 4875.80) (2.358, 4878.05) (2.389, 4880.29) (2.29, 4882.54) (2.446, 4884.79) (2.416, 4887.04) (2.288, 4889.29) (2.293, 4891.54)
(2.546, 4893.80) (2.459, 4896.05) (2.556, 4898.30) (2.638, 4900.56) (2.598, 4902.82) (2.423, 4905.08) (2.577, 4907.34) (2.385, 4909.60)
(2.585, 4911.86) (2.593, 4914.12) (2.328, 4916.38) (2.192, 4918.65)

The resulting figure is 2.1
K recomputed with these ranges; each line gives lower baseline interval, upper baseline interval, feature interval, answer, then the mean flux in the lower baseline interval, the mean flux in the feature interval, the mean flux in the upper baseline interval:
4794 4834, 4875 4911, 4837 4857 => 0.67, 2.51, 2.4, 2.44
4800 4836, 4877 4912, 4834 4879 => 2.86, 2.51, 2.32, 2.45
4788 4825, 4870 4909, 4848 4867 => 1.74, 2.51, 2.22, 2.41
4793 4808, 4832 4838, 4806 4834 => 0.67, 2.54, 2.5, 2.57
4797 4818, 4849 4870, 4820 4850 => -1.33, 2.53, 2.48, 2.24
